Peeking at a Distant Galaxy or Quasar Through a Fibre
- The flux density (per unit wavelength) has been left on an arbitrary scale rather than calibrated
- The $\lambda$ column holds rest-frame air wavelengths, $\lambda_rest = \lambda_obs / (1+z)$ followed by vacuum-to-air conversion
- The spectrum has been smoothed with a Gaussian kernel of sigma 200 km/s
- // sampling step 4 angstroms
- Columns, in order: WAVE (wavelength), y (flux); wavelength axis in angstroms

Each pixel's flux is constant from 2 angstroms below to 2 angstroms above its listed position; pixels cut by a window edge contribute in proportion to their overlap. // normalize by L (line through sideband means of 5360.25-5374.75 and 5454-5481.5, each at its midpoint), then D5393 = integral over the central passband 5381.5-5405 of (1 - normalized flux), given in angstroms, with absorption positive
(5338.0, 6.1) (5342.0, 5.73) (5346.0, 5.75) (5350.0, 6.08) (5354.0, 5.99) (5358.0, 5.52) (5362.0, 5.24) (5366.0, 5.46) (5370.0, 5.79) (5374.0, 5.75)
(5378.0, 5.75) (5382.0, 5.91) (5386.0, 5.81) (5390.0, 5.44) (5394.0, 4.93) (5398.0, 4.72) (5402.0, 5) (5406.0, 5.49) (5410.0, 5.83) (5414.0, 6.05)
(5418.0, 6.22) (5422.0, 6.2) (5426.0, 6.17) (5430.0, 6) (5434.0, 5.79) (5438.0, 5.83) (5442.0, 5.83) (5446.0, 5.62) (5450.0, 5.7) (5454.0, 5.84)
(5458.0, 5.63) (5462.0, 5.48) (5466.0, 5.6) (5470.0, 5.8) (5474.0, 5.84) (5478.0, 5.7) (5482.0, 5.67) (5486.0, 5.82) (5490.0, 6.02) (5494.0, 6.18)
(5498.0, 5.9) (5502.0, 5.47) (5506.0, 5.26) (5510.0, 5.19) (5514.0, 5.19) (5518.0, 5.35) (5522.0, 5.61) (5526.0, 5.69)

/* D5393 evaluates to 1.3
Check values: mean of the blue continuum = 5.55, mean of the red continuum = 5.69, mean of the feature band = 5.27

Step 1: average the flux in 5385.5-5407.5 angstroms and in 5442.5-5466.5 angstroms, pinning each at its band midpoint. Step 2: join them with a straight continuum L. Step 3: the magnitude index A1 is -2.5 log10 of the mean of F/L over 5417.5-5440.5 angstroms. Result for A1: -0.11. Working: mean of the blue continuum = 5.19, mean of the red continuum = 5.66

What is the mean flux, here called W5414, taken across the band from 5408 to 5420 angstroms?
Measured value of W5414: 6.03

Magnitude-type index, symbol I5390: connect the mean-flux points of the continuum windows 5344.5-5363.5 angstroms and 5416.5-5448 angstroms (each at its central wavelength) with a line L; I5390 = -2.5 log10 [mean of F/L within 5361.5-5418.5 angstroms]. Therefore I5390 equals 0.05 mag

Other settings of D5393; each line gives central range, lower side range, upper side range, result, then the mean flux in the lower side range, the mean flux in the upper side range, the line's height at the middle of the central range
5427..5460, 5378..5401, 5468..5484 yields -1.1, 5.38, 5.75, 5.61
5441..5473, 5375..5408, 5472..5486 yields -0.2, 5.39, 5.75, 5.66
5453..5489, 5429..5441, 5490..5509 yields 0.4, 5.86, 5.71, 5.78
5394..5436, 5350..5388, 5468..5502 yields 0.4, 5.71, 5.84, 5.76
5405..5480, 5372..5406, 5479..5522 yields -4.3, 5.42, 5.61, 5.51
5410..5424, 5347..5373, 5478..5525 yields -1.1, 5.69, 5.61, 5.66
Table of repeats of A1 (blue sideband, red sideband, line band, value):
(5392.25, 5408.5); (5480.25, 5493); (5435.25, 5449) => -0.059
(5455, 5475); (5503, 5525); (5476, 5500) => -0.070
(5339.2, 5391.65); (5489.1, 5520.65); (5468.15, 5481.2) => -0.034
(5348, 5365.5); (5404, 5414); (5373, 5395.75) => 0.022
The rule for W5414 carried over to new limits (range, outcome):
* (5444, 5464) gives 5.65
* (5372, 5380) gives 5.75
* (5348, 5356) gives 6.04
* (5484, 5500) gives 5.98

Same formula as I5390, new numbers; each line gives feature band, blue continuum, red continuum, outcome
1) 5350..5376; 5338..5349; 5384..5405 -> -0.01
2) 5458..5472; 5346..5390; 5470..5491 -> 0.03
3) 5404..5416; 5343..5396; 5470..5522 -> -0.03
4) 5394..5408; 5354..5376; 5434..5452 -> 0.12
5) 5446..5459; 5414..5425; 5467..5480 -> 0.04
